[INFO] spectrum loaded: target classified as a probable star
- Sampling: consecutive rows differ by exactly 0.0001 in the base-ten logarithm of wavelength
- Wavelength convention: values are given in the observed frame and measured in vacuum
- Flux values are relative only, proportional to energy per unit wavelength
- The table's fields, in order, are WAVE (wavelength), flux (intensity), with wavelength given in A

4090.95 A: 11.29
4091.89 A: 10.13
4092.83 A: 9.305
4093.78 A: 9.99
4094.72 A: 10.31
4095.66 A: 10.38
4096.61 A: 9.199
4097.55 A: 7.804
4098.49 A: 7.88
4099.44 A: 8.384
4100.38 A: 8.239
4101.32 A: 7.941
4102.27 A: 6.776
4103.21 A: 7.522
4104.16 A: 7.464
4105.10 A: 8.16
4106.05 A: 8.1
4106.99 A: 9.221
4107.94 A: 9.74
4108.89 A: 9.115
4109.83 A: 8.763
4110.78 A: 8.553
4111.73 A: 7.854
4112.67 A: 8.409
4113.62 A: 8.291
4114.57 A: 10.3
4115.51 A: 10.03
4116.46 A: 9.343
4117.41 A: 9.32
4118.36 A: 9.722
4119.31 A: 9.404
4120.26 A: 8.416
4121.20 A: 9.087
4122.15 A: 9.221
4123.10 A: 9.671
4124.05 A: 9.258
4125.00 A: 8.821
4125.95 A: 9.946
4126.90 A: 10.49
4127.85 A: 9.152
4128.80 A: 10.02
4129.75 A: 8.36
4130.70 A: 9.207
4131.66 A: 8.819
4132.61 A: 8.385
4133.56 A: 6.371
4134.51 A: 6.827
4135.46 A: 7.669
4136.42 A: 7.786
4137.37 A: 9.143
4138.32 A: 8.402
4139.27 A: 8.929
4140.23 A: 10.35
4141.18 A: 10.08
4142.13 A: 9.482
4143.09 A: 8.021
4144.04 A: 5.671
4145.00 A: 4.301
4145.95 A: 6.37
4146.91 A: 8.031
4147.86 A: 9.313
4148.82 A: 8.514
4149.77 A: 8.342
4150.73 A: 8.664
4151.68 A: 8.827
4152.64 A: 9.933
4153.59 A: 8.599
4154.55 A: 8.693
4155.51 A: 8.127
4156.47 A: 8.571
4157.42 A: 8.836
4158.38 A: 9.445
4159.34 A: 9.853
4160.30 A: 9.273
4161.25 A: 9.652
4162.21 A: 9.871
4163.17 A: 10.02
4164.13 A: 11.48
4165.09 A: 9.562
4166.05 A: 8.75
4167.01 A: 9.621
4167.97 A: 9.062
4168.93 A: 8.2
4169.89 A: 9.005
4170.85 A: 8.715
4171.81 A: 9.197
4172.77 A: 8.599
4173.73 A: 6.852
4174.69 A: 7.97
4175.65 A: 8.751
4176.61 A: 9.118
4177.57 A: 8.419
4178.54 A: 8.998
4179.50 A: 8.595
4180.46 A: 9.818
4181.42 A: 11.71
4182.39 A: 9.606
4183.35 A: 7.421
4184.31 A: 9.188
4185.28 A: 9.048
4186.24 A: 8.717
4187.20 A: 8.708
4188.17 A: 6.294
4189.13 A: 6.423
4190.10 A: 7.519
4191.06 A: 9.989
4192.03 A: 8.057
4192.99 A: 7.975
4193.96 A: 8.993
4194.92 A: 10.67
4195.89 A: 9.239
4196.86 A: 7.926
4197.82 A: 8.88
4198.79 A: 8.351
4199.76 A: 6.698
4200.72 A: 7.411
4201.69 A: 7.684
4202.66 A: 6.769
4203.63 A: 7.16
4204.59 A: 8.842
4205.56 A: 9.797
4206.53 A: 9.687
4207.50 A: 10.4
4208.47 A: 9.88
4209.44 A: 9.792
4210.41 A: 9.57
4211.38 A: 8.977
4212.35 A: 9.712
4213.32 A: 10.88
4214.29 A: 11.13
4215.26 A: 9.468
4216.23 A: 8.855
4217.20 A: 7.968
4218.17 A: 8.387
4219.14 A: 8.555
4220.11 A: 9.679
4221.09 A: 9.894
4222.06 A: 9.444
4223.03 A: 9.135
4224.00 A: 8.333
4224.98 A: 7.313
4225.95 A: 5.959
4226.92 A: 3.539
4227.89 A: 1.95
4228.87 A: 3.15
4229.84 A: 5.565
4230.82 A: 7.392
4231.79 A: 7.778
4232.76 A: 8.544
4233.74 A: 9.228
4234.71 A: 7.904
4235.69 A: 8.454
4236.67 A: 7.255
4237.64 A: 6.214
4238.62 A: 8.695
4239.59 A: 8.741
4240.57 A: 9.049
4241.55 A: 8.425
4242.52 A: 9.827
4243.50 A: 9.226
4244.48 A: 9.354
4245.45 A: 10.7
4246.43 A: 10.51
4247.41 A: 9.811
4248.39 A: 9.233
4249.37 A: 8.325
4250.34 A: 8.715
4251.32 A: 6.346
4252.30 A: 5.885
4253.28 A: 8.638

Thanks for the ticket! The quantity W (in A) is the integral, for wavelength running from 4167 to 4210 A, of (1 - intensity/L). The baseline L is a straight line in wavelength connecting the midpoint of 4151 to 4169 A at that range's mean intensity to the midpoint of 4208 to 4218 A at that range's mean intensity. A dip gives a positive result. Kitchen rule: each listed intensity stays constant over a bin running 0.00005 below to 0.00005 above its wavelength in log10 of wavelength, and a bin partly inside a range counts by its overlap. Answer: 3.6 A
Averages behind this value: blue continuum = 9.3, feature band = 8.65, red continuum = 9.59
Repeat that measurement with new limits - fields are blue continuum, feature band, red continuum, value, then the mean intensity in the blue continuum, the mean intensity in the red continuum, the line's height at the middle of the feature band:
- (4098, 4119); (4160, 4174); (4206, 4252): -1.2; 8.6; 8.44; 8.52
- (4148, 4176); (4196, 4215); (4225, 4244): -2.5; 9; 7.21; 7.93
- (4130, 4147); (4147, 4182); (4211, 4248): -4.3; 7.99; 8.29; 8.08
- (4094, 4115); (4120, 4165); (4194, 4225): -0.3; 8.58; 8.98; 8.72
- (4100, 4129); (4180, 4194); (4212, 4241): -0.6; 8.91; 7.93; 8.27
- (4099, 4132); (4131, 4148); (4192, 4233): 1.5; 8.89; 8.26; 8.74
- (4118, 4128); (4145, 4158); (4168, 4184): 1.0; 9.39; 8.83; 9.09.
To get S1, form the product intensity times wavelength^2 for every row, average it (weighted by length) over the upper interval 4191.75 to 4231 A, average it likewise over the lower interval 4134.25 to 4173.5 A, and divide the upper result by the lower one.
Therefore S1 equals 0.97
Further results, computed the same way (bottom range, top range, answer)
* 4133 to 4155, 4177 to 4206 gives 1.06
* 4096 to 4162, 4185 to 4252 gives 1.01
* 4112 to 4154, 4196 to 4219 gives 1.06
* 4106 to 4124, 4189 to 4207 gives 0.95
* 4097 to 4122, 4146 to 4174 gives 1.07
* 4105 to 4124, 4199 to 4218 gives 1.04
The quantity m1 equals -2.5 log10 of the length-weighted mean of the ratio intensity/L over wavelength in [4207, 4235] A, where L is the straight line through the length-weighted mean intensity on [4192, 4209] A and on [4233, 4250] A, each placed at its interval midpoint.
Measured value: 0.06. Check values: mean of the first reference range 8.6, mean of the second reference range 8.87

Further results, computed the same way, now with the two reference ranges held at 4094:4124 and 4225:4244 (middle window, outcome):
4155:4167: -0.16 mag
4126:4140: -0.01 mag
